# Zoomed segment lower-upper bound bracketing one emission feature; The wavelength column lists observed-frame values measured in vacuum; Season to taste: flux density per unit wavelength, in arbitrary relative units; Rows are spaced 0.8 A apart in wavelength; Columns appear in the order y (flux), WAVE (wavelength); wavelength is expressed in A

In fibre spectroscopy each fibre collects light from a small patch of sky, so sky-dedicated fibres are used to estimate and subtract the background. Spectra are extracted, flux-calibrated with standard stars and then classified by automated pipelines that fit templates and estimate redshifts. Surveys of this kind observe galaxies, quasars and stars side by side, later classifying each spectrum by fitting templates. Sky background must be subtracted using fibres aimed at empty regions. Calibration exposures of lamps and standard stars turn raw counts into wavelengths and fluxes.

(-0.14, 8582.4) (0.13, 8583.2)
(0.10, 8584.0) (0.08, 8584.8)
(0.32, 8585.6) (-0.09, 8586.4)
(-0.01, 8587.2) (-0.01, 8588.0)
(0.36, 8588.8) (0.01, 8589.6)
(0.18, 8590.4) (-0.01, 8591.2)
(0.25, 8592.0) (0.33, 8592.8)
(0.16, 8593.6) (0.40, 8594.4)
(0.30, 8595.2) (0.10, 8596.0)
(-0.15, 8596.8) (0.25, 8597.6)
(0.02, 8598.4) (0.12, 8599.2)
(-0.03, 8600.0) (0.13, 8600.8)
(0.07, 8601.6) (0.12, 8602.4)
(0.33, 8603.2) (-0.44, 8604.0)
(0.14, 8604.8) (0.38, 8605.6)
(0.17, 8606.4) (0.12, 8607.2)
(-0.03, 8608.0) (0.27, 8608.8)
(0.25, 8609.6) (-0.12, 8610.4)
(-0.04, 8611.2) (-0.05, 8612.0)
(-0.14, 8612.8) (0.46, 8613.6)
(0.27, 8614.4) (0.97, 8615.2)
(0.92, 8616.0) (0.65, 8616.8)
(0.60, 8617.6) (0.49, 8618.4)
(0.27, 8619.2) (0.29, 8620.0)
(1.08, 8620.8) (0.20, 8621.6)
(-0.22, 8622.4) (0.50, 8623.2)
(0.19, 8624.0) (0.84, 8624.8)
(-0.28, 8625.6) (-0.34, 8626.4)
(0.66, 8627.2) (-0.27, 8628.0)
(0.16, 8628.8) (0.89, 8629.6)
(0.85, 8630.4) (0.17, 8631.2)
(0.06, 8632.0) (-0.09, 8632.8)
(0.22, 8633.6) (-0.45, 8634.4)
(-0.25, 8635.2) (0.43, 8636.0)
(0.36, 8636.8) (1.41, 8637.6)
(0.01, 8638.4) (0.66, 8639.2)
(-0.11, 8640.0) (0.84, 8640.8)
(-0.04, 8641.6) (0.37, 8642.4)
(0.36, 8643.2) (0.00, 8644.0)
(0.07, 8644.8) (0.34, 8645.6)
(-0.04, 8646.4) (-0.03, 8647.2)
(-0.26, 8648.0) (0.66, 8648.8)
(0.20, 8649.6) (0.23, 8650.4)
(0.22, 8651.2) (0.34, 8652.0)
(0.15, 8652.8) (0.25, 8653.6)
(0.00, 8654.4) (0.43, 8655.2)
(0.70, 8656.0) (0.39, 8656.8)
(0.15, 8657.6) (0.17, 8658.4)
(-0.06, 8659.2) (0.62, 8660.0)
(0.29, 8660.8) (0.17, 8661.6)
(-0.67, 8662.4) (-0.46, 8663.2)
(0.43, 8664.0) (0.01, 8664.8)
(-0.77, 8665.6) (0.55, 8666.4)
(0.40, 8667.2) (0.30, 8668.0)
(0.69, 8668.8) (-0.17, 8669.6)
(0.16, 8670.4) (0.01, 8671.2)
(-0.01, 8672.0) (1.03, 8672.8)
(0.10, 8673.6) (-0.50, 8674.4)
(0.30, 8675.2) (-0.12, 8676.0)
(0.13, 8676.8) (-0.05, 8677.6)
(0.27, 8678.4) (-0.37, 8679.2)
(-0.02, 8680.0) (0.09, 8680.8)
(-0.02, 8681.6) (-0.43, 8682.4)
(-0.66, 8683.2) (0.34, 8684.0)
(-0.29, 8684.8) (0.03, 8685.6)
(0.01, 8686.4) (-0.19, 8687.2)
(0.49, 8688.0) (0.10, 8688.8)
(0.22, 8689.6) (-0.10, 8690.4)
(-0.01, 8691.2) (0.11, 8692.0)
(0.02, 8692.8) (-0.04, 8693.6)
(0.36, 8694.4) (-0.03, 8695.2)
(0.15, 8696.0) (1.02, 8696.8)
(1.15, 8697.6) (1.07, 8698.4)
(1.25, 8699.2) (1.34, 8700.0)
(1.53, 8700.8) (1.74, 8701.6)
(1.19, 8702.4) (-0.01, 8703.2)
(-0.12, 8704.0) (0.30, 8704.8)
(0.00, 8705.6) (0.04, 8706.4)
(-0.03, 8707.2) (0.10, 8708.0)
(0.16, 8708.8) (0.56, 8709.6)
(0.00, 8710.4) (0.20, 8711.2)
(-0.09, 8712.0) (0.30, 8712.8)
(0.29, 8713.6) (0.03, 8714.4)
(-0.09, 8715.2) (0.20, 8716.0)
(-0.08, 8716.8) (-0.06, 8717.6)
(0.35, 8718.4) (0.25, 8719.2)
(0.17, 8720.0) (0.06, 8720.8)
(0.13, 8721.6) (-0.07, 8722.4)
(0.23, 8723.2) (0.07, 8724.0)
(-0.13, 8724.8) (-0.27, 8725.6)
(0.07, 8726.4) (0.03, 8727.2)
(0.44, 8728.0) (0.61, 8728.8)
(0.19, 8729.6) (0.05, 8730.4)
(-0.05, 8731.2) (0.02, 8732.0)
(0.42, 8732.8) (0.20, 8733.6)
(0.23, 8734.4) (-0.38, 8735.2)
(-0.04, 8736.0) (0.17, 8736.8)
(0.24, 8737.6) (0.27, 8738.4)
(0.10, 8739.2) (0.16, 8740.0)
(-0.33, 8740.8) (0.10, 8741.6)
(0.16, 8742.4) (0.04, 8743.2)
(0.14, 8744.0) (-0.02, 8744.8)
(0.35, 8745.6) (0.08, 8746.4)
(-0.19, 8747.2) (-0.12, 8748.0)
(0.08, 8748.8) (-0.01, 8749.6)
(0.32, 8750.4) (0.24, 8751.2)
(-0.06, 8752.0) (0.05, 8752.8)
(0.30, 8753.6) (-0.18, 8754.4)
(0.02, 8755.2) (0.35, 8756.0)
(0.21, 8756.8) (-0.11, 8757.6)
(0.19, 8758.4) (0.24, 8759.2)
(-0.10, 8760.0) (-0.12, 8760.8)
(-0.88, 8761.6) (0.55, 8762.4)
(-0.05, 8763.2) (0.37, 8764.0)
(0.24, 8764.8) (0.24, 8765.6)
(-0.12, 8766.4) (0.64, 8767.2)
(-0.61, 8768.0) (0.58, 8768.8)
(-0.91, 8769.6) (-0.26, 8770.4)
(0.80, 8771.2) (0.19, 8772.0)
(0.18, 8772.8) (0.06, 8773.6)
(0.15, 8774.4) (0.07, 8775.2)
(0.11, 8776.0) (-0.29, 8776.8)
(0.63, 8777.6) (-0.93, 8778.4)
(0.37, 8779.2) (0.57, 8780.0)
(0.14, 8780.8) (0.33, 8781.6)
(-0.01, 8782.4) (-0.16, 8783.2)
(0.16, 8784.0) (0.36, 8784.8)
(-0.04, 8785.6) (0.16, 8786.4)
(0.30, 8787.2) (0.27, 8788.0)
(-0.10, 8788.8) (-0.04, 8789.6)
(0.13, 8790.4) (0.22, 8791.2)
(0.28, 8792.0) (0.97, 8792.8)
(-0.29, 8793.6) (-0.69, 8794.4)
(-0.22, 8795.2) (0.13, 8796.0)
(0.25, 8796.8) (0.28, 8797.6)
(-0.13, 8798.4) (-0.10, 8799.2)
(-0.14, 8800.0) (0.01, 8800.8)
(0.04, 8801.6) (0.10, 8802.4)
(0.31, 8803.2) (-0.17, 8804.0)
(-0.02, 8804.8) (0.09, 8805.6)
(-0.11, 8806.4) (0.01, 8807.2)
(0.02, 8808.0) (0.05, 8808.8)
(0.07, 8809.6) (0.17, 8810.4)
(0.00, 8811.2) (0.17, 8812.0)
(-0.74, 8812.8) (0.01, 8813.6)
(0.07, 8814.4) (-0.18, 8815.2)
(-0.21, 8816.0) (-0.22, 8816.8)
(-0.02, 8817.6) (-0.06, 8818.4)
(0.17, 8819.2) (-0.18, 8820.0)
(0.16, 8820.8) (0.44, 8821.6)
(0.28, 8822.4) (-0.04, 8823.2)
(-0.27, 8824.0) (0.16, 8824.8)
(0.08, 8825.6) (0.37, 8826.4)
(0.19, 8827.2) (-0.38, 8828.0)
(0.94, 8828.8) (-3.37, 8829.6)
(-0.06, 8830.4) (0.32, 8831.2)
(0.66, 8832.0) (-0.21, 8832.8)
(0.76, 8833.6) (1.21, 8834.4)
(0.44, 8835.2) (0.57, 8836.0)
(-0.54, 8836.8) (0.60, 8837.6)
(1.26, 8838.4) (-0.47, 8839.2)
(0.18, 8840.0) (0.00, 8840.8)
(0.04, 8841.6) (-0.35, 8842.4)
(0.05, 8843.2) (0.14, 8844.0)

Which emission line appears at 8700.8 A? [O III]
